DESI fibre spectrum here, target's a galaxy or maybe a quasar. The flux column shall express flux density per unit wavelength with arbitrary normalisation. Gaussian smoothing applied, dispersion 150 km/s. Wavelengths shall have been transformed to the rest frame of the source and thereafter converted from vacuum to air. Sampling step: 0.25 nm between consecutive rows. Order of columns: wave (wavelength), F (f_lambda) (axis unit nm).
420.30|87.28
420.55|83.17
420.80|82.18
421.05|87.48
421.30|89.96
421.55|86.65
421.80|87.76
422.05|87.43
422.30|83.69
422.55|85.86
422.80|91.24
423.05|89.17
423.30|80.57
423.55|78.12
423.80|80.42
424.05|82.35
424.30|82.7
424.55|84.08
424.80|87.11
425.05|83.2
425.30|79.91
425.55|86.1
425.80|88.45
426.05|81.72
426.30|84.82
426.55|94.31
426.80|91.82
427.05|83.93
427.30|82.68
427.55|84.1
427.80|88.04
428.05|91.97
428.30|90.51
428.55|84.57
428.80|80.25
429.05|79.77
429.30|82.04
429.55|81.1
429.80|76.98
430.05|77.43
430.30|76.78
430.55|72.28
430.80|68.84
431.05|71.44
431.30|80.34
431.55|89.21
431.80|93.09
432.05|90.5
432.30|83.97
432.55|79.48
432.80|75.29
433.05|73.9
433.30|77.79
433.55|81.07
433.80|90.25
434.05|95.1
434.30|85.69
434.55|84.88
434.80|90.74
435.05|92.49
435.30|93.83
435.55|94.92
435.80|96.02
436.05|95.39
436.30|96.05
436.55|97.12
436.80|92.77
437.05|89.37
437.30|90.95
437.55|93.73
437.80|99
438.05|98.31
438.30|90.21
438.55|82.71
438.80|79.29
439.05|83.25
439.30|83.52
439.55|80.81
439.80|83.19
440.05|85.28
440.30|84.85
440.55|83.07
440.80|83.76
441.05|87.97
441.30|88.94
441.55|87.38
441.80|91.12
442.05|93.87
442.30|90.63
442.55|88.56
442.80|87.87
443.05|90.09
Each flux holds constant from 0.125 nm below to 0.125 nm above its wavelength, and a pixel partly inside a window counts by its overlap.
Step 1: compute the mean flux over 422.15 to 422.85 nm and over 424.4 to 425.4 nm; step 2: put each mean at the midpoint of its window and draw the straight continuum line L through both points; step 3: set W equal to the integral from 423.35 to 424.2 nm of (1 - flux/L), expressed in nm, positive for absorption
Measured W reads 0.05 nm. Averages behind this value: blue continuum 86.5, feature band 80.4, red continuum 83.6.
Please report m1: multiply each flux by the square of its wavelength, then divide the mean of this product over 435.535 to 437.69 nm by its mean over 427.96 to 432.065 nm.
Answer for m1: 1.19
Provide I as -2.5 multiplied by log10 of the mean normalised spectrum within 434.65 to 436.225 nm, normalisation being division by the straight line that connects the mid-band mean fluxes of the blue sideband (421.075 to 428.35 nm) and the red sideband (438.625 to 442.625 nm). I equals -0.10 mag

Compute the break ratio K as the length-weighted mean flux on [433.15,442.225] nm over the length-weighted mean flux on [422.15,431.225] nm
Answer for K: 1.07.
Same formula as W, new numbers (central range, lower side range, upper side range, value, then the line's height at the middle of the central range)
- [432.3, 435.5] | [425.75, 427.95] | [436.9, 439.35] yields 0.111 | 88.3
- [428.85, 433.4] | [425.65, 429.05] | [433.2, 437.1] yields 0.470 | 88.6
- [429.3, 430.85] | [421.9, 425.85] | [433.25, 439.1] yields 0.197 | 87.6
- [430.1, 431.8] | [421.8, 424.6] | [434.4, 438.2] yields 0.229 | 89.8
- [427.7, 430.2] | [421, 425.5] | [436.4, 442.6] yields 0.085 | 86.1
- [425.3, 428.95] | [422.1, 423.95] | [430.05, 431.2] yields -0.382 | 78.2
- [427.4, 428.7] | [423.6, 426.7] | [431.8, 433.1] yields -0.062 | 83.6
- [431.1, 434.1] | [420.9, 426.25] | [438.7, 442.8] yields 0.069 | 85.5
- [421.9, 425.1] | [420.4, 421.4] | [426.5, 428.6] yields 0.080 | 86.5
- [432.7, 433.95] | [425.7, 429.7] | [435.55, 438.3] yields 0.152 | 91.1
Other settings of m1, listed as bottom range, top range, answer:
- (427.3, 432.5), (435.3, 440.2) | 1.14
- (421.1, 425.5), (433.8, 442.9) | 1.13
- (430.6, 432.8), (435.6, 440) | 1.14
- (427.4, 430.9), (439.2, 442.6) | 1.13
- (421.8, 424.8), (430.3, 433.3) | 0.98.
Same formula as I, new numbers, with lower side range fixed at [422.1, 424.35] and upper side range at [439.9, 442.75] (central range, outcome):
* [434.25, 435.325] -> -0.04 mag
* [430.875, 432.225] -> 0.02 mag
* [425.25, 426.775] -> -0.03 mag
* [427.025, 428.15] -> -0.02 mag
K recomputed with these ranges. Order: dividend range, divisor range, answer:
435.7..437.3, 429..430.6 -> 1.20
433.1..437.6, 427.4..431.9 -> 1.11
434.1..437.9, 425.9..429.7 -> 1.09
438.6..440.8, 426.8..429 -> 0.97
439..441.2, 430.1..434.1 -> 1.04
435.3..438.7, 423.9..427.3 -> 1.10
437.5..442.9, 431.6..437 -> 0.99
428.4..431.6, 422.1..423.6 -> 0.92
